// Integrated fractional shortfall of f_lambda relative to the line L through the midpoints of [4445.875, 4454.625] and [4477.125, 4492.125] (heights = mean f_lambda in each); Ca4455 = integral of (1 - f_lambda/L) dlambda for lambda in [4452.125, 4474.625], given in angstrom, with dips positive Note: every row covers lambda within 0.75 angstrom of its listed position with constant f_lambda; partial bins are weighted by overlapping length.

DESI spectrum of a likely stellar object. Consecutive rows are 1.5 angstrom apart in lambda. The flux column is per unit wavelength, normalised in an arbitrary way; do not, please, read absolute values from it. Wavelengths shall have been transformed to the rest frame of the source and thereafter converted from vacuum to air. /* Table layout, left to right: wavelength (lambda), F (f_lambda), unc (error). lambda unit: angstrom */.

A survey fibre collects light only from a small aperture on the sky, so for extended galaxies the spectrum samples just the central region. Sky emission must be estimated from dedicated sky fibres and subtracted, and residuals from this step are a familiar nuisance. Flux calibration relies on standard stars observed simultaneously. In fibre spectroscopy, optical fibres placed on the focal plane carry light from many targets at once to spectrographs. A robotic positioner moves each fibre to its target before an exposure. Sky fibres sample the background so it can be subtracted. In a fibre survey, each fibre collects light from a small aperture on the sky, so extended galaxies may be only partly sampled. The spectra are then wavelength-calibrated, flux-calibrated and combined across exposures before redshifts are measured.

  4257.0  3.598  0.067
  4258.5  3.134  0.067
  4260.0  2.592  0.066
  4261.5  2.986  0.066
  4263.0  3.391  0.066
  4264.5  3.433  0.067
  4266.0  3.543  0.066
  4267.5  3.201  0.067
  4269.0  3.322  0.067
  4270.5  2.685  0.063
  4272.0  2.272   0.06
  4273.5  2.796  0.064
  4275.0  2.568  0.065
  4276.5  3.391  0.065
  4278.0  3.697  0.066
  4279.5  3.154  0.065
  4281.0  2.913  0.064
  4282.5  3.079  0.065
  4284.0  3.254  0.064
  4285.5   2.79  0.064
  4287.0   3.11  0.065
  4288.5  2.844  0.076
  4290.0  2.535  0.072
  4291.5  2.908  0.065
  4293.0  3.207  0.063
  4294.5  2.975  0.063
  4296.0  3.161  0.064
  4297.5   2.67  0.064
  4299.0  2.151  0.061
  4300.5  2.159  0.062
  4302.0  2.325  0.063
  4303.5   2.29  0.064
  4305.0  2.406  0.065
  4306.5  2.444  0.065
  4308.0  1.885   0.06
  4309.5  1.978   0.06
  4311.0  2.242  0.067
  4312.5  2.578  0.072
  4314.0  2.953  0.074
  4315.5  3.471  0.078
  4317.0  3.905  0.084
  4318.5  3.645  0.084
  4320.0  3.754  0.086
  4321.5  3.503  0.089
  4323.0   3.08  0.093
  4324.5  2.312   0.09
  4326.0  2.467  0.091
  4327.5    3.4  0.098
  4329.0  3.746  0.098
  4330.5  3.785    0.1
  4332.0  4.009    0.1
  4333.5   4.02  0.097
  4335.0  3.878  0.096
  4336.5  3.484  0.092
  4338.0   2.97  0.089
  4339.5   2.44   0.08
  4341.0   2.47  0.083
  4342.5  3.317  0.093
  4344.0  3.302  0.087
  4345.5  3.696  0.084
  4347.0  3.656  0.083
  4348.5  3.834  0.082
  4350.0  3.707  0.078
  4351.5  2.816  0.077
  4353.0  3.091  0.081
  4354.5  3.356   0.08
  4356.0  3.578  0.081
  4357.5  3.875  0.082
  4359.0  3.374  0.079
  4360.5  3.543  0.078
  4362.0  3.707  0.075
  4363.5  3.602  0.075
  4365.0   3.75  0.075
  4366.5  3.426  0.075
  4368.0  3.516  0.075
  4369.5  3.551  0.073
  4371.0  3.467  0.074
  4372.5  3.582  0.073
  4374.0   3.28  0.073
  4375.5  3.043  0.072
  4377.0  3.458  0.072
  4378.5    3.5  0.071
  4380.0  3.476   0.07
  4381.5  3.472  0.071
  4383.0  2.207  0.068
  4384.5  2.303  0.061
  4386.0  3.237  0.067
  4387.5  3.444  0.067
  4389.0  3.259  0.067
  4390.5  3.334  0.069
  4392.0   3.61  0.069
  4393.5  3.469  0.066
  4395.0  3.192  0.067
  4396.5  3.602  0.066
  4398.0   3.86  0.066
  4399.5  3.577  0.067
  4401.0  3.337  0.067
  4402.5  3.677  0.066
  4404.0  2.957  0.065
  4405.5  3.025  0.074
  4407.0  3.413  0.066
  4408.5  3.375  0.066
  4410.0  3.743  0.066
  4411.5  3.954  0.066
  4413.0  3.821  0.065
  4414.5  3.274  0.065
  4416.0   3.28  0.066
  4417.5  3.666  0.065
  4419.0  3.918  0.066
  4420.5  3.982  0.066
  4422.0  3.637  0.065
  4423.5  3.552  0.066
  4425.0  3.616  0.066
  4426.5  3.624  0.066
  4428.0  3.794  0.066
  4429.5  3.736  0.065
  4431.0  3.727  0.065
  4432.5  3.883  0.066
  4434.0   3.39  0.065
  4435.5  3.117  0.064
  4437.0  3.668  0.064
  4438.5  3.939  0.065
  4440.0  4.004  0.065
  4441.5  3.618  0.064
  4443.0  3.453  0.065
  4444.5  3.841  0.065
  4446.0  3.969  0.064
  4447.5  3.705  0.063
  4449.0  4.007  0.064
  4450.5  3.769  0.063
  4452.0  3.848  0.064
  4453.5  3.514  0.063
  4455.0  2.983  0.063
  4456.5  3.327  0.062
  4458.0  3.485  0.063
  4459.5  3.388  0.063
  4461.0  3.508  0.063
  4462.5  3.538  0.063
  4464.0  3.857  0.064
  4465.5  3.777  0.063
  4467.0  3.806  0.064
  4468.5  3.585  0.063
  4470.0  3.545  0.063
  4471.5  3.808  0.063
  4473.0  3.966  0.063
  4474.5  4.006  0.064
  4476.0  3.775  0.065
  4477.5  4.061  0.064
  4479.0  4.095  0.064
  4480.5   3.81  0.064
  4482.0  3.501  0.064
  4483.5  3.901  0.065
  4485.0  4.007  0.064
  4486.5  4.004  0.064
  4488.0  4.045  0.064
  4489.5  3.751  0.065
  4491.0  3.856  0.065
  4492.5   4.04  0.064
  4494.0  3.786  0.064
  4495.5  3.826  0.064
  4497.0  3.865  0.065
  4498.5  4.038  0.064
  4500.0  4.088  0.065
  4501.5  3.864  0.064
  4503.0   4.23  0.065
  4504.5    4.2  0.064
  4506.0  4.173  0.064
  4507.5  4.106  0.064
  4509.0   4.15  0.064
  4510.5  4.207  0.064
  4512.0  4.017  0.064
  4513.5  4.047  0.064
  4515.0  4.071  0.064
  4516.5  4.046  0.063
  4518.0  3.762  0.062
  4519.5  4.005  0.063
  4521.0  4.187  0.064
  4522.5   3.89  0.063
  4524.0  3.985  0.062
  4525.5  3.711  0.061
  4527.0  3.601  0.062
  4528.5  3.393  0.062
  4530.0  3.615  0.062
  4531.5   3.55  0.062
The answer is 1.2 angstrom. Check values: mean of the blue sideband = 3.75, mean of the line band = 3.6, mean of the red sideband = 3.9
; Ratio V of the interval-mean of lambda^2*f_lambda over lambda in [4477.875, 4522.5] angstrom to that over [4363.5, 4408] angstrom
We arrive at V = 1.3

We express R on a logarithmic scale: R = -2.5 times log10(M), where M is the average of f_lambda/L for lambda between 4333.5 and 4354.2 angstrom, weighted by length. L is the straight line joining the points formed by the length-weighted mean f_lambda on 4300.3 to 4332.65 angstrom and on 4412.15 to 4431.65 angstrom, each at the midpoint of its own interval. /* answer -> -0.06 mag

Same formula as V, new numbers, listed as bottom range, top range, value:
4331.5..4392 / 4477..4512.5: 1.25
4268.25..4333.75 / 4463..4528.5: 1.46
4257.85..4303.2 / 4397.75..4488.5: 1.35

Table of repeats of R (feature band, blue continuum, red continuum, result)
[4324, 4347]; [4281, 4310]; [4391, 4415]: -0.119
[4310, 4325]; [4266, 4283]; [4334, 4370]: 0.036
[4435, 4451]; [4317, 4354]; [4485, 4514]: 0.013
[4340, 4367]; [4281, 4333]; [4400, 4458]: -0.085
